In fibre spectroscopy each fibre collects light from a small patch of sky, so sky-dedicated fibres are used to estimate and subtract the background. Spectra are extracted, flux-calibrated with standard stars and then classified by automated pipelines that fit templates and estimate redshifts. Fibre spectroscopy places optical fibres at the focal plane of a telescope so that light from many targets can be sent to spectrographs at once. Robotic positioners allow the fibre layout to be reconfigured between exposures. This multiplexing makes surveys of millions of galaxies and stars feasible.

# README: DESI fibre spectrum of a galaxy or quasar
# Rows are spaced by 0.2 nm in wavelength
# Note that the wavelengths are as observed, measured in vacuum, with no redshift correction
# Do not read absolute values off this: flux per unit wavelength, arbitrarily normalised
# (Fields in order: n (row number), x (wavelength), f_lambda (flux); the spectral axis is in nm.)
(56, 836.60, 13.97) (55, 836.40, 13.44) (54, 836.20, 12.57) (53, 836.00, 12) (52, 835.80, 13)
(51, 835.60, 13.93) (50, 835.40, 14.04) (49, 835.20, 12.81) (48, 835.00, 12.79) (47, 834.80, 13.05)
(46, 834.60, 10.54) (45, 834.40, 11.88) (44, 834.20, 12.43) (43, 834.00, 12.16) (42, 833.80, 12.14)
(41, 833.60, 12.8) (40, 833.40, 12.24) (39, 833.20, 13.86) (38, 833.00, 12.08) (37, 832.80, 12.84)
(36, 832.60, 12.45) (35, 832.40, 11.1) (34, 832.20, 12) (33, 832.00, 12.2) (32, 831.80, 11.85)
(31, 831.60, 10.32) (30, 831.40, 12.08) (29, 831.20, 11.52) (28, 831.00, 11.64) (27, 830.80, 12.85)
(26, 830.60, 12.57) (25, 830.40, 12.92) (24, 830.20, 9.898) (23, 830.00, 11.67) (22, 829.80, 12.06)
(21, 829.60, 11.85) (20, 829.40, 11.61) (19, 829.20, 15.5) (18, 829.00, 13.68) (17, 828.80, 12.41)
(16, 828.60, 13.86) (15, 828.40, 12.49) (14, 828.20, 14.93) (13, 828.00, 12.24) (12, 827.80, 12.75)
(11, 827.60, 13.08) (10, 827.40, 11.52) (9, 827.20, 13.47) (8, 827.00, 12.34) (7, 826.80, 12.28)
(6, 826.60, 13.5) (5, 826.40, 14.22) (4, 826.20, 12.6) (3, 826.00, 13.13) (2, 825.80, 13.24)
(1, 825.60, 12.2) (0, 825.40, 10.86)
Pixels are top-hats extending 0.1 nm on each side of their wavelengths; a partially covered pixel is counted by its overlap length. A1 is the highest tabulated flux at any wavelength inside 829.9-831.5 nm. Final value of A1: 12.92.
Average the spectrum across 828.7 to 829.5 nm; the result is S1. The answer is 13.3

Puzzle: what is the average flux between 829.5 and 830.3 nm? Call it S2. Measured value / 11.4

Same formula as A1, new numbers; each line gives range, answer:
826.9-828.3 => 14.93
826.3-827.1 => 14.22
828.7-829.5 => 15.5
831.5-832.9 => 12.84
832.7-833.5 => 13.86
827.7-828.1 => 12.75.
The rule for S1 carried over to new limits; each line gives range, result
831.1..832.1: 11.6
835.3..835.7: 14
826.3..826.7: 13.9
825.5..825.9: 12.7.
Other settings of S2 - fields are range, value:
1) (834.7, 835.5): 13.2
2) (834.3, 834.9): 11.8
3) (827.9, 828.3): 13.6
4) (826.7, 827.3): 12.7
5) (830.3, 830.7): 12.7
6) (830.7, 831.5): 12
